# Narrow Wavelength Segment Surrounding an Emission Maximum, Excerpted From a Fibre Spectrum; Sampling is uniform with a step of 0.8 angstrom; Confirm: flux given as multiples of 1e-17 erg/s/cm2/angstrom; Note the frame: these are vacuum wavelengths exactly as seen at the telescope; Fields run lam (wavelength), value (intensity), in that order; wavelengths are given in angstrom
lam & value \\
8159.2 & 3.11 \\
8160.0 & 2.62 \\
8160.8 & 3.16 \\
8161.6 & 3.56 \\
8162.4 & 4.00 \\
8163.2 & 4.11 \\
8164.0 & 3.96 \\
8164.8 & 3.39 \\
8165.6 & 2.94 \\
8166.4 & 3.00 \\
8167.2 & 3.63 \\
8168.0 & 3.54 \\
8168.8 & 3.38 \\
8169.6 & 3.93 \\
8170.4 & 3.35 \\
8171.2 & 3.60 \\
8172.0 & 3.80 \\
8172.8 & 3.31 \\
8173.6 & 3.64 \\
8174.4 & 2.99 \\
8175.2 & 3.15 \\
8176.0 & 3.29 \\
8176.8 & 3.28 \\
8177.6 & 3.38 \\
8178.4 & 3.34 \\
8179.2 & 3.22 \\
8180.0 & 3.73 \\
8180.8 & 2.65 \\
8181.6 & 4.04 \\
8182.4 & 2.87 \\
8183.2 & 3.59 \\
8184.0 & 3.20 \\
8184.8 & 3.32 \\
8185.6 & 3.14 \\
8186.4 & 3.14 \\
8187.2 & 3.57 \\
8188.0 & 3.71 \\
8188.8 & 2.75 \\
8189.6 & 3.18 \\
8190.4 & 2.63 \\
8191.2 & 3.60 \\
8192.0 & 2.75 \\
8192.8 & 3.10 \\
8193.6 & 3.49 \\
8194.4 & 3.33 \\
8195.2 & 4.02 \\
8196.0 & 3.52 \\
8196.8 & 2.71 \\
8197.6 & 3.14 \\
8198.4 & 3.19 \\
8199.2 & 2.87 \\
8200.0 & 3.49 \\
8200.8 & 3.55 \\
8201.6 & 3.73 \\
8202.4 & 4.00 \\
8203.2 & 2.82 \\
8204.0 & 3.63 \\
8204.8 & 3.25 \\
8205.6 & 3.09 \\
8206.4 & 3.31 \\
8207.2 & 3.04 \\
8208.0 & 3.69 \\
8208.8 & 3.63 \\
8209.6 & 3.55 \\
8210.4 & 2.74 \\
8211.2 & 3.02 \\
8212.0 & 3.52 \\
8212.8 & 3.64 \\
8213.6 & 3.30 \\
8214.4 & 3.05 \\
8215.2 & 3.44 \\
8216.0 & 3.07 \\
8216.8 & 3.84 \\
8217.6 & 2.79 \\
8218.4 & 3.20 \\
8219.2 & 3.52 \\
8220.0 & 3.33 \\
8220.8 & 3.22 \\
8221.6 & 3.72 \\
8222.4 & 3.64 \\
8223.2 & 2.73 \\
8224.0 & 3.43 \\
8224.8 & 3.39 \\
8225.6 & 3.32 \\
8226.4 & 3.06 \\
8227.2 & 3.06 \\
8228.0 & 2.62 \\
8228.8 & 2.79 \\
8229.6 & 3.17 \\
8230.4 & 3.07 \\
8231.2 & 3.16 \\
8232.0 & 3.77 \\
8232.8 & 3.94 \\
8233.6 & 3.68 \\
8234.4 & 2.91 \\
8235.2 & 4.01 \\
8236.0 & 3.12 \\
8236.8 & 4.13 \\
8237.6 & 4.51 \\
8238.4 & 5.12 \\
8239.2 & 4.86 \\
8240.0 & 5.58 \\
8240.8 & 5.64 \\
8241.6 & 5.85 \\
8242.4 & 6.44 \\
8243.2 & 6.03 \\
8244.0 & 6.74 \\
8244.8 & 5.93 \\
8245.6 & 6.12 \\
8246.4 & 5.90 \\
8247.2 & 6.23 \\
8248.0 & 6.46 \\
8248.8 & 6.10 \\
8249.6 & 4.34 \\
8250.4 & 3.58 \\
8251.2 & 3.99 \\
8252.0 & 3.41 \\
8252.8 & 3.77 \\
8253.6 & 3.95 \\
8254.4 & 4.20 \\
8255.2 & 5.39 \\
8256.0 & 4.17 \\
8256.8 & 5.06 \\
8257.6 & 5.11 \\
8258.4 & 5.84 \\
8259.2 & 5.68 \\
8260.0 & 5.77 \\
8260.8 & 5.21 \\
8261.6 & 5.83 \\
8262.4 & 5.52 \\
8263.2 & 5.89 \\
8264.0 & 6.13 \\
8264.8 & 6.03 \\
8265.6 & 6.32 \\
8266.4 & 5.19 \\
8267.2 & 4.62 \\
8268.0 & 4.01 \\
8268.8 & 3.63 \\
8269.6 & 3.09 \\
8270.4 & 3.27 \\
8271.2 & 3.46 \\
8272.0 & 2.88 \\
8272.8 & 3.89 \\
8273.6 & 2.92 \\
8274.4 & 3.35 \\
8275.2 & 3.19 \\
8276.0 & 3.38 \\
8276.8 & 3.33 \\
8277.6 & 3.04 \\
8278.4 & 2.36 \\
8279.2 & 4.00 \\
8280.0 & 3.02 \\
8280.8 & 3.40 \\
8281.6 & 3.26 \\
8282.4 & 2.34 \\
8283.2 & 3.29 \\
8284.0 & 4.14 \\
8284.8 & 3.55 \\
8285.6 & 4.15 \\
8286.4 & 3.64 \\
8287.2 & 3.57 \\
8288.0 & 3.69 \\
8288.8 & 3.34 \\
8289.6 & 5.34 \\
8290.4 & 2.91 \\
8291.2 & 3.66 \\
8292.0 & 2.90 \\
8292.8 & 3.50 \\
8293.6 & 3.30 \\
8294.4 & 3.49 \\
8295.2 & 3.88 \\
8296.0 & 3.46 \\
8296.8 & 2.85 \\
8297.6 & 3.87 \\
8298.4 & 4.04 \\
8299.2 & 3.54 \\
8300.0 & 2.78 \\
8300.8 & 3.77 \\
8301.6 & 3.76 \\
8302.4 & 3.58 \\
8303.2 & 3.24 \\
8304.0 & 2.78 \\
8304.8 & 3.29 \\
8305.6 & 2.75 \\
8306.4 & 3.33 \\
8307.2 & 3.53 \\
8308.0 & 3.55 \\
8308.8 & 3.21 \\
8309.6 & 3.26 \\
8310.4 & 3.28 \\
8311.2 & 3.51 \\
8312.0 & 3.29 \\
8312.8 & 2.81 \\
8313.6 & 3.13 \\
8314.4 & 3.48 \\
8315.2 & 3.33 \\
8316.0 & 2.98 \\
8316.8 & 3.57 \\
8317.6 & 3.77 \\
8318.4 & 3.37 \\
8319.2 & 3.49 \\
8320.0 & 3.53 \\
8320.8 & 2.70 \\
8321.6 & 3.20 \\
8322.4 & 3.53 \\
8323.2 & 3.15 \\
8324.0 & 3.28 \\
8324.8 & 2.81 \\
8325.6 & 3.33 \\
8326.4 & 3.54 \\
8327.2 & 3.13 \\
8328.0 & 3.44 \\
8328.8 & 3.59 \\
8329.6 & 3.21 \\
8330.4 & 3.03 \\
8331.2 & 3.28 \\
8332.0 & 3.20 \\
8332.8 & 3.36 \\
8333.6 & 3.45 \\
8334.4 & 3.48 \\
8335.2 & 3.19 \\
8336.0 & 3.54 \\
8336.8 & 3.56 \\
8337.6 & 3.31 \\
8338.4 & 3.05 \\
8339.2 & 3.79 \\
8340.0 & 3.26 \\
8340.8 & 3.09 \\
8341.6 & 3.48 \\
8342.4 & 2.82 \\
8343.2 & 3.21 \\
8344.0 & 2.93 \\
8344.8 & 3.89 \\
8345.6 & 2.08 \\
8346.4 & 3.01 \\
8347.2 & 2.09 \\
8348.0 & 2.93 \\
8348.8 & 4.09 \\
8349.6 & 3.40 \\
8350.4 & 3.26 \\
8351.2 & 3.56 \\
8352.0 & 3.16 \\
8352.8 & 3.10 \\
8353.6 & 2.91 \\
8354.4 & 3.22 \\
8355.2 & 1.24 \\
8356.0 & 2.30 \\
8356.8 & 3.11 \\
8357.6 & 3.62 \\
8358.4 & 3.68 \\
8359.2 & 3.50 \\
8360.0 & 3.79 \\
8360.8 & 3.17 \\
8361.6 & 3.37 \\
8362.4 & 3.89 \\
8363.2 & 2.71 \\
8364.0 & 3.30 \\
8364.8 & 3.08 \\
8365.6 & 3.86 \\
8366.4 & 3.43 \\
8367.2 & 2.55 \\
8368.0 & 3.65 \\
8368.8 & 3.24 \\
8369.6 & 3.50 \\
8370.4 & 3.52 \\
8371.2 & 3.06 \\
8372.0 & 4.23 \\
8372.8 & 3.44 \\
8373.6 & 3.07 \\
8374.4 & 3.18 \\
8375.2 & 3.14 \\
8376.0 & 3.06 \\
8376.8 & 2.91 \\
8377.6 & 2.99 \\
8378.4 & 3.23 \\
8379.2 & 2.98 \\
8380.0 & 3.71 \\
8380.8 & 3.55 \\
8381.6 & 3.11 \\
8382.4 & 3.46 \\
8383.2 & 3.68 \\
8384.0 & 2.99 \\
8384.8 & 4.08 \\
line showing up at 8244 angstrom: [S II]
